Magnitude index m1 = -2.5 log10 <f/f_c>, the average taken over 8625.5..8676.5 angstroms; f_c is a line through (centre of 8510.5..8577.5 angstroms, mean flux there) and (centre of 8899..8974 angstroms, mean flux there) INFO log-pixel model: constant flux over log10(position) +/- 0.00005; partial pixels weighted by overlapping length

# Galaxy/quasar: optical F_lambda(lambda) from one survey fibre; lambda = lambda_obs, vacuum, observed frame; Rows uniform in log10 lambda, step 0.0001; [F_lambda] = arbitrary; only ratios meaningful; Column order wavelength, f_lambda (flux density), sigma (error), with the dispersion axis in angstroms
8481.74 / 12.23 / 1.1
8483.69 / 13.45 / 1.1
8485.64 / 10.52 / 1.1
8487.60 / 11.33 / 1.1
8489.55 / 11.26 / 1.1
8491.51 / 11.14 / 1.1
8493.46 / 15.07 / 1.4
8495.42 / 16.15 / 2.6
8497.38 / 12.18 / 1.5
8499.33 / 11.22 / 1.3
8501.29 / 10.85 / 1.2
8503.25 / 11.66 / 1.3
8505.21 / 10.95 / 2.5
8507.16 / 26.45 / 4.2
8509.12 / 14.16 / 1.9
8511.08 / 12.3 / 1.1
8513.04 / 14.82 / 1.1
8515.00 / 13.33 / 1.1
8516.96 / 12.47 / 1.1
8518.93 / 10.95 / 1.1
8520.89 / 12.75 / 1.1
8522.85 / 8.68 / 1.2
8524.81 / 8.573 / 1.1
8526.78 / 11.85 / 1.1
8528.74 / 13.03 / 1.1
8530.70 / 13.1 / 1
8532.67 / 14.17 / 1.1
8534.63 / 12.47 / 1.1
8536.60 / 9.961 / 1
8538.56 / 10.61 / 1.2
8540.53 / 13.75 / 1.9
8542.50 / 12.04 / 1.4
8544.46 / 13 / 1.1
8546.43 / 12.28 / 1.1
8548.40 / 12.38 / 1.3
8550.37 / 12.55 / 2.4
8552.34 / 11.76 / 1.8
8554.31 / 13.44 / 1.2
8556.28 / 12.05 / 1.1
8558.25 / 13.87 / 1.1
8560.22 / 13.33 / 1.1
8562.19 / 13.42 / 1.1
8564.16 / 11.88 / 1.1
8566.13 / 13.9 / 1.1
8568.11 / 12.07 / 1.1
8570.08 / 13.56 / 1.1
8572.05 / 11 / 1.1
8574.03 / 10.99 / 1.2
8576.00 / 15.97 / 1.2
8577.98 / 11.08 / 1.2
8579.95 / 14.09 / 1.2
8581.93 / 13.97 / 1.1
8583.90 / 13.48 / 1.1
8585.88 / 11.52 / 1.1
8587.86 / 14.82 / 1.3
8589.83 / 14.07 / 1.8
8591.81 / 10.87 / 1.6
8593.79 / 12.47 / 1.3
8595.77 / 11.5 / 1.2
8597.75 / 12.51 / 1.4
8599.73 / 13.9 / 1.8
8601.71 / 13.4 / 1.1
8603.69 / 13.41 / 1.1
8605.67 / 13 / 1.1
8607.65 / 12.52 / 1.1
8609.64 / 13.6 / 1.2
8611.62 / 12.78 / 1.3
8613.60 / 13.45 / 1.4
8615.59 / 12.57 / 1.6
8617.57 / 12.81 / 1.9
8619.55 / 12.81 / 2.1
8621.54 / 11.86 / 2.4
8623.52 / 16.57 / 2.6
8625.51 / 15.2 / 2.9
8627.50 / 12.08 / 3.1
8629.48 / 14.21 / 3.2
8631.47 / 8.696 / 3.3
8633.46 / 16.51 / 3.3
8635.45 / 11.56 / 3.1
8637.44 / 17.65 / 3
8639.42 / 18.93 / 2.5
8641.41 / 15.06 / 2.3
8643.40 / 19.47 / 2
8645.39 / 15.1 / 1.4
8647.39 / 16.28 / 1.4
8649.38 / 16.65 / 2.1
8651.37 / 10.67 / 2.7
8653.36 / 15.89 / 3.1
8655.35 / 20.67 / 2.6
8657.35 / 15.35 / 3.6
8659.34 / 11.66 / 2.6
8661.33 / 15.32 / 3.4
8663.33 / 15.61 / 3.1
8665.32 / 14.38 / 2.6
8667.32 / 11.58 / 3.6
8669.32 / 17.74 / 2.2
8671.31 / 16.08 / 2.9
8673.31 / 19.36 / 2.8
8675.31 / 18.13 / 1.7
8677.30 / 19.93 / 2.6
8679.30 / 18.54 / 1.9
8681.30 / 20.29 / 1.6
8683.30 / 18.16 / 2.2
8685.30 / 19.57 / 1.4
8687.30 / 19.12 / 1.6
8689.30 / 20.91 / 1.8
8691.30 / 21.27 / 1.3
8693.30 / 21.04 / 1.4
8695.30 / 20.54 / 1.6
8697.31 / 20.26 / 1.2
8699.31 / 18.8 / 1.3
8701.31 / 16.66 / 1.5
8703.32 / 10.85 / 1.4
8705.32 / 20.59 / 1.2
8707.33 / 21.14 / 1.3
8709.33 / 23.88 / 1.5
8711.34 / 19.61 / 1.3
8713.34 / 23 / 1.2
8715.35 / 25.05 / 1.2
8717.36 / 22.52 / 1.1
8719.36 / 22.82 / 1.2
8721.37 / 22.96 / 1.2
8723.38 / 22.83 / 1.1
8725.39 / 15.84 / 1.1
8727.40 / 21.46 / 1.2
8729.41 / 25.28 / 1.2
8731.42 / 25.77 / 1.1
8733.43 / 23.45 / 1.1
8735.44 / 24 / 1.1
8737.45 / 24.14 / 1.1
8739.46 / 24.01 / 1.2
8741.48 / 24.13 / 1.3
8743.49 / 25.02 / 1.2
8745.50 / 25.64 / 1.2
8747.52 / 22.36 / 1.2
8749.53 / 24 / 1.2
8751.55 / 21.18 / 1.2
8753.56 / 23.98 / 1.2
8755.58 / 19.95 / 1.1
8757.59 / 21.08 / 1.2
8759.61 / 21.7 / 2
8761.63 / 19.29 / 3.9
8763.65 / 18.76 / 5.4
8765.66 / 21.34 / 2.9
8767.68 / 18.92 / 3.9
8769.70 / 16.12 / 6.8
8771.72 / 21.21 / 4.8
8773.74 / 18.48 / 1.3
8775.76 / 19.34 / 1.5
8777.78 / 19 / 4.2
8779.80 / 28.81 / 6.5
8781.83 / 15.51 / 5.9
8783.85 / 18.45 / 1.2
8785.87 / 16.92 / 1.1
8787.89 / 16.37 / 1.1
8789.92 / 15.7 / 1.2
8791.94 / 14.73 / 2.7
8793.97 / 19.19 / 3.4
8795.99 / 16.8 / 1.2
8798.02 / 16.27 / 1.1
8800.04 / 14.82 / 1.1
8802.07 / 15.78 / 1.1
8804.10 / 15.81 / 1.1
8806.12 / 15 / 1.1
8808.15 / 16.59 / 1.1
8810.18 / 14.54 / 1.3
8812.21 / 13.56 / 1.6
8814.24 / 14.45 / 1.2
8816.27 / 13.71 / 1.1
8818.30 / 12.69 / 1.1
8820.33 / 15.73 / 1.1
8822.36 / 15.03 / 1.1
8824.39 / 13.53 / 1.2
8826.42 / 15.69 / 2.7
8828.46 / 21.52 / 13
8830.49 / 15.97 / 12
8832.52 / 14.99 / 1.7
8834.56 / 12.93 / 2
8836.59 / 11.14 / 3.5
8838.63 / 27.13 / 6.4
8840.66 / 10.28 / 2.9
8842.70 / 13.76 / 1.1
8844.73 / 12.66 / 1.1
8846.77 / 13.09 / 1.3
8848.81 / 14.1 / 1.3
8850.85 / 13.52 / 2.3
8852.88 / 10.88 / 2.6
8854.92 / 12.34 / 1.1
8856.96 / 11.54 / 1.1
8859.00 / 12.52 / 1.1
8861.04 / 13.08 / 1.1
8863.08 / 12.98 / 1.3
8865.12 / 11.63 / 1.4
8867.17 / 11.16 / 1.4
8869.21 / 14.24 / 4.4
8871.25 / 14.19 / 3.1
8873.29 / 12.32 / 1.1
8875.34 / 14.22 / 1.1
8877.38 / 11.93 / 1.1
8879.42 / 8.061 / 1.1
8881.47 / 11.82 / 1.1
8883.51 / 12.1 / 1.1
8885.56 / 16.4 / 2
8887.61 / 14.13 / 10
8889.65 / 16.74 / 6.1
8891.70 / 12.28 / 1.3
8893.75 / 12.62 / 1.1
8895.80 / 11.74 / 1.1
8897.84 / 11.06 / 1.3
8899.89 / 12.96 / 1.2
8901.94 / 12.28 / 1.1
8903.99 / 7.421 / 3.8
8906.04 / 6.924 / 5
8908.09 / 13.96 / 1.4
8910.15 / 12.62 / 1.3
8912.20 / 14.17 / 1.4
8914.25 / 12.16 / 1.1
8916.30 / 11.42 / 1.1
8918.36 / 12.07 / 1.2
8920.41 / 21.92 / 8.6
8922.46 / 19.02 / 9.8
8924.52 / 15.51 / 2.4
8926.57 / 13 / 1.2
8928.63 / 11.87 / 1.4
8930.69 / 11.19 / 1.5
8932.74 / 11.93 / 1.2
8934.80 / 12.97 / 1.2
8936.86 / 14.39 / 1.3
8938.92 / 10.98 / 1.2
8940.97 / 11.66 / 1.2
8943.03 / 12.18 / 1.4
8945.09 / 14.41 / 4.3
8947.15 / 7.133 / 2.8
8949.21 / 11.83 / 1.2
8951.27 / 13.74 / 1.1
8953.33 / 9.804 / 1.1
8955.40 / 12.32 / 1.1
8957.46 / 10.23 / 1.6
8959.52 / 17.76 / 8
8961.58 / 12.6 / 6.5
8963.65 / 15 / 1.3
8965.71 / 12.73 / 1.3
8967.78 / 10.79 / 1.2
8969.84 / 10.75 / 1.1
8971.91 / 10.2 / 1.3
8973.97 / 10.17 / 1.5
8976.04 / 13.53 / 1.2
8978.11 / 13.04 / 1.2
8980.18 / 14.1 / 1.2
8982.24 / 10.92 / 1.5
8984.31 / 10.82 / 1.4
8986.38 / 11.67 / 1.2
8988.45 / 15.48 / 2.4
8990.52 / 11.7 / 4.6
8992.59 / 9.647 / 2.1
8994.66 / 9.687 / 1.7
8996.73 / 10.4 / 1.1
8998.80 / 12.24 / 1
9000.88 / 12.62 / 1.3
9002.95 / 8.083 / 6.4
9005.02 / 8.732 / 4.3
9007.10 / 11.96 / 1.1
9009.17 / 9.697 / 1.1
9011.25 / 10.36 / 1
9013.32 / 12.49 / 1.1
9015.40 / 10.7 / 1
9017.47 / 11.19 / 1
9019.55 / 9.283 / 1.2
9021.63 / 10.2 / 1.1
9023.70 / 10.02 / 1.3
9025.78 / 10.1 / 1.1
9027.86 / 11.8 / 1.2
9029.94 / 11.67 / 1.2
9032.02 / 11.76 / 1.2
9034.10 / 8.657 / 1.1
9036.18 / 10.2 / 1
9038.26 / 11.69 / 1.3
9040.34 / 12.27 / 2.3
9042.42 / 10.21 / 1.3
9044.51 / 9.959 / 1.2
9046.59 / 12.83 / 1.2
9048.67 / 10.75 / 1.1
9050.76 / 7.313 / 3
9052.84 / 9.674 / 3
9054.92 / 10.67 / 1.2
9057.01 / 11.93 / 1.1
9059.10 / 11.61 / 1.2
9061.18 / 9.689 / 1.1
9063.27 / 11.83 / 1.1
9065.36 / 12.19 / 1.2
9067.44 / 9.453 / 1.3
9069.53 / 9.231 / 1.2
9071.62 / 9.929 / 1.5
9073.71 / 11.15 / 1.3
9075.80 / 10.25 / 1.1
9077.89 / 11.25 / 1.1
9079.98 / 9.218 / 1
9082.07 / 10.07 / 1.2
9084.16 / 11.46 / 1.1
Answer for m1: -0.23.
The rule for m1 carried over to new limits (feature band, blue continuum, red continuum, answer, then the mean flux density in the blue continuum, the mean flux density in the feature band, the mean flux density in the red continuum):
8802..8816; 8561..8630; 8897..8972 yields -0.18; 13.1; 15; 12.5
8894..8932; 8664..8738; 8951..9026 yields 0.07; 20.2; 12.8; 11.5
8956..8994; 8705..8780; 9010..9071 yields 0.08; 22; 12.3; 10.7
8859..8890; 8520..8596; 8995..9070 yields -0.15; 12.5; 12.9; 10.7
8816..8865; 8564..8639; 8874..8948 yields -0.11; 13.2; 14.2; 12.7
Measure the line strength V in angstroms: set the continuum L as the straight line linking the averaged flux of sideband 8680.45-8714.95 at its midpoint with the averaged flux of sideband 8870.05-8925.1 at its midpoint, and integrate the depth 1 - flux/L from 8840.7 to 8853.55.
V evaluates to 1.65 angstroms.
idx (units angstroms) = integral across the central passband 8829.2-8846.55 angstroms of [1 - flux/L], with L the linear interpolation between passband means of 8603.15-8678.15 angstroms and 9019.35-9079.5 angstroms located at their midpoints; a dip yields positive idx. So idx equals -2.8 angstroms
